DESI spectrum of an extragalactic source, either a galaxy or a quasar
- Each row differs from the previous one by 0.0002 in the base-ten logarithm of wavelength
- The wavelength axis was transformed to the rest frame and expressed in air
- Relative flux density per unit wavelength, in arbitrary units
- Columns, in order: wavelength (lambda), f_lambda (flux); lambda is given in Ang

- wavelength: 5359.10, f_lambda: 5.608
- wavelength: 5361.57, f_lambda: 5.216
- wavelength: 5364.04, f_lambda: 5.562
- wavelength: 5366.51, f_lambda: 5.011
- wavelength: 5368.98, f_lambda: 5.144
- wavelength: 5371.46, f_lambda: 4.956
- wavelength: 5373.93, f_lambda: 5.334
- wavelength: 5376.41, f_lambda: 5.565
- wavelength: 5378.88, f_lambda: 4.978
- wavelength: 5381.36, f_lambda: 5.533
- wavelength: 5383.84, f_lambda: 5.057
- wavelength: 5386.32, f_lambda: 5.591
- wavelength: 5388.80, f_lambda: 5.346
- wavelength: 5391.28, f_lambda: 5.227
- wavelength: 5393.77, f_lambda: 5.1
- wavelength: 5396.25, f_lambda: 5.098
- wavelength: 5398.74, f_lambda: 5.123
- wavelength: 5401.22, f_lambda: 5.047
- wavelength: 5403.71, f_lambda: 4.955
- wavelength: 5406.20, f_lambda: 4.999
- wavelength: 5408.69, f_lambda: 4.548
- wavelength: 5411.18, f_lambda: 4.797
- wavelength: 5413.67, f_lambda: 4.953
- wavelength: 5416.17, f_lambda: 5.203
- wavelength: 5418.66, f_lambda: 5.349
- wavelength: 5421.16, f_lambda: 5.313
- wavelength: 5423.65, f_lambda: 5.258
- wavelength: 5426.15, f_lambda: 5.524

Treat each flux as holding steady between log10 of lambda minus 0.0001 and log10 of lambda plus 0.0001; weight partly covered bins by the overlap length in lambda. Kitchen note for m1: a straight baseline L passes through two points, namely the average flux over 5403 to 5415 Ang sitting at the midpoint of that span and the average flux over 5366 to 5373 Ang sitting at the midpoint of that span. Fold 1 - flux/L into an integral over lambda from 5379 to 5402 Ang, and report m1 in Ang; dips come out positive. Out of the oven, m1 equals -1.3 Ang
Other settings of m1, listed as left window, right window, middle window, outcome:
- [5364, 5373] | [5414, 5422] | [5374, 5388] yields -0.5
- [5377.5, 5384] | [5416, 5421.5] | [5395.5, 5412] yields 1.0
